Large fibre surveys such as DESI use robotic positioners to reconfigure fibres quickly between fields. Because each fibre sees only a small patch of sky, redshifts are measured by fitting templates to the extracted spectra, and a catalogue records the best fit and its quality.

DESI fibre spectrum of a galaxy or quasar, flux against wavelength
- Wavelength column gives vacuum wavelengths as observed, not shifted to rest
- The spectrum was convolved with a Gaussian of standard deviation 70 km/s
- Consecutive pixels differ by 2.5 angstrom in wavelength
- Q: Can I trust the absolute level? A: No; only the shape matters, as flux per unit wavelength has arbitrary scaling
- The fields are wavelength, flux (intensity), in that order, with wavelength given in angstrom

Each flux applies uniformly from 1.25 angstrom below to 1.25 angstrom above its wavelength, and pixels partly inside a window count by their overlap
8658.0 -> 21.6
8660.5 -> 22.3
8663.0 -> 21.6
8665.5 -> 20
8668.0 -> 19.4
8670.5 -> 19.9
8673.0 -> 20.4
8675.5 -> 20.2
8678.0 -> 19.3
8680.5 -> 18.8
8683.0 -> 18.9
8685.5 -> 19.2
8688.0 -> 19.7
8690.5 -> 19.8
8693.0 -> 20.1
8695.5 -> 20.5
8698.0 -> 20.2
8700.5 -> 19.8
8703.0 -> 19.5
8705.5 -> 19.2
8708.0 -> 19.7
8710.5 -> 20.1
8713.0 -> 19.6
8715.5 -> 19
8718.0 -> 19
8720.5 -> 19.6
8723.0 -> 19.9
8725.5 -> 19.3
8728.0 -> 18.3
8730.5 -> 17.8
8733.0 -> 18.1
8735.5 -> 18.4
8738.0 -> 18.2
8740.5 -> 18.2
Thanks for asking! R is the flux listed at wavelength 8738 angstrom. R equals 18.2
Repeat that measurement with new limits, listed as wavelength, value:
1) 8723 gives 19.9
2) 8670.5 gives 19.9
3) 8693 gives 20.1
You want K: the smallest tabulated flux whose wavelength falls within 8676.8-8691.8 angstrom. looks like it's 18.8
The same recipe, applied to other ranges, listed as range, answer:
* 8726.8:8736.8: 17.8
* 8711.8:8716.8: 19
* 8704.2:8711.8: 19.2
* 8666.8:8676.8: 19.4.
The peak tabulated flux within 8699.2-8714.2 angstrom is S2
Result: 20.1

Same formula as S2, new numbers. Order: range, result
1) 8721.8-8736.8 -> 19.9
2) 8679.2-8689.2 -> 19.7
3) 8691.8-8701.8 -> 20.5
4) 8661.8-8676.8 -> 21.6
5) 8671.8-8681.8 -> 20.4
